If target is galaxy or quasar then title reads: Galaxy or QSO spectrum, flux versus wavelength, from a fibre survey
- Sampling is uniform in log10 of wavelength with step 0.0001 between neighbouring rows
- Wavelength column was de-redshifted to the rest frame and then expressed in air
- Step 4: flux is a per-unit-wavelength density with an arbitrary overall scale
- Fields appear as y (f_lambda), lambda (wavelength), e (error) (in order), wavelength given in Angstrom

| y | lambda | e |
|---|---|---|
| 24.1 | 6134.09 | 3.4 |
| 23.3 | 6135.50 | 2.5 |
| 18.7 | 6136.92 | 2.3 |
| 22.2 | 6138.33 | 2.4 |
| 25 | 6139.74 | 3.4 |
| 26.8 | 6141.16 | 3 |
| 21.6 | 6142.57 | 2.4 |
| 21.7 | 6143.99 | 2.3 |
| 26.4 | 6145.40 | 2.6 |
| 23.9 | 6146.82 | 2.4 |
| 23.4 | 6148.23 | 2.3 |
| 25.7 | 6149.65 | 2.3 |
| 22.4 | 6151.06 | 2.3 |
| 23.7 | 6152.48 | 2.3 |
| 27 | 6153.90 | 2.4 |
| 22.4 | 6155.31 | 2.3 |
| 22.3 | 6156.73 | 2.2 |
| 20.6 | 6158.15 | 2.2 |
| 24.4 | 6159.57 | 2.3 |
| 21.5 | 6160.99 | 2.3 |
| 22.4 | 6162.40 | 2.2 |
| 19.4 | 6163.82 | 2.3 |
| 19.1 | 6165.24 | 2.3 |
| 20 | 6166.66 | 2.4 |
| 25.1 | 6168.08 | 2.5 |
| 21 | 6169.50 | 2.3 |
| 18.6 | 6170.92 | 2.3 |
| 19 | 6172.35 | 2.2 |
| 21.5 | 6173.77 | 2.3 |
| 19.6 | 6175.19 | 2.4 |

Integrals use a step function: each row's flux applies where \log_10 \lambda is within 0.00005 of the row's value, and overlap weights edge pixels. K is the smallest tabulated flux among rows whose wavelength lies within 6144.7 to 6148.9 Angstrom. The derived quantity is 23.4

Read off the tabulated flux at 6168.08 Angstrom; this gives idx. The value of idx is 25.1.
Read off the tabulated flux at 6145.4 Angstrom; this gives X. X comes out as 26.4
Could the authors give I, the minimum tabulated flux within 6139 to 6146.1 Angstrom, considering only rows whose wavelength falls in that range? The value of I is 21.6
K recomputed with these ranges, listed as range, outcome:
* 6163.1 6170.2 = 19.1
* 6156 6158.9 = 20.6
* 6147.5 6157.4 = 22.3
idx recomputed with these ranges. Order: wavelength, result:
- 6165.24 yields 19.1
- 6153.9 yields 27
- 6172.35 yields 19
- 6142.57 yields 21.6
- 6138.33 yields 22.2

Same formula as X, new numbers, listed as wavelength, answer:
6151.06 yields 22.4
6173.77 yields 21.5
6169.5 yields 21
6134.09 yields 24.1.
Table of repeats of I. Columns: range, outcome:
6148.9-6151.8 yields 22.4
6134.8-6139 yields 18.7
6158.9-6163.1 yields 21.5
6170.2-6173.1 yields 18.6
